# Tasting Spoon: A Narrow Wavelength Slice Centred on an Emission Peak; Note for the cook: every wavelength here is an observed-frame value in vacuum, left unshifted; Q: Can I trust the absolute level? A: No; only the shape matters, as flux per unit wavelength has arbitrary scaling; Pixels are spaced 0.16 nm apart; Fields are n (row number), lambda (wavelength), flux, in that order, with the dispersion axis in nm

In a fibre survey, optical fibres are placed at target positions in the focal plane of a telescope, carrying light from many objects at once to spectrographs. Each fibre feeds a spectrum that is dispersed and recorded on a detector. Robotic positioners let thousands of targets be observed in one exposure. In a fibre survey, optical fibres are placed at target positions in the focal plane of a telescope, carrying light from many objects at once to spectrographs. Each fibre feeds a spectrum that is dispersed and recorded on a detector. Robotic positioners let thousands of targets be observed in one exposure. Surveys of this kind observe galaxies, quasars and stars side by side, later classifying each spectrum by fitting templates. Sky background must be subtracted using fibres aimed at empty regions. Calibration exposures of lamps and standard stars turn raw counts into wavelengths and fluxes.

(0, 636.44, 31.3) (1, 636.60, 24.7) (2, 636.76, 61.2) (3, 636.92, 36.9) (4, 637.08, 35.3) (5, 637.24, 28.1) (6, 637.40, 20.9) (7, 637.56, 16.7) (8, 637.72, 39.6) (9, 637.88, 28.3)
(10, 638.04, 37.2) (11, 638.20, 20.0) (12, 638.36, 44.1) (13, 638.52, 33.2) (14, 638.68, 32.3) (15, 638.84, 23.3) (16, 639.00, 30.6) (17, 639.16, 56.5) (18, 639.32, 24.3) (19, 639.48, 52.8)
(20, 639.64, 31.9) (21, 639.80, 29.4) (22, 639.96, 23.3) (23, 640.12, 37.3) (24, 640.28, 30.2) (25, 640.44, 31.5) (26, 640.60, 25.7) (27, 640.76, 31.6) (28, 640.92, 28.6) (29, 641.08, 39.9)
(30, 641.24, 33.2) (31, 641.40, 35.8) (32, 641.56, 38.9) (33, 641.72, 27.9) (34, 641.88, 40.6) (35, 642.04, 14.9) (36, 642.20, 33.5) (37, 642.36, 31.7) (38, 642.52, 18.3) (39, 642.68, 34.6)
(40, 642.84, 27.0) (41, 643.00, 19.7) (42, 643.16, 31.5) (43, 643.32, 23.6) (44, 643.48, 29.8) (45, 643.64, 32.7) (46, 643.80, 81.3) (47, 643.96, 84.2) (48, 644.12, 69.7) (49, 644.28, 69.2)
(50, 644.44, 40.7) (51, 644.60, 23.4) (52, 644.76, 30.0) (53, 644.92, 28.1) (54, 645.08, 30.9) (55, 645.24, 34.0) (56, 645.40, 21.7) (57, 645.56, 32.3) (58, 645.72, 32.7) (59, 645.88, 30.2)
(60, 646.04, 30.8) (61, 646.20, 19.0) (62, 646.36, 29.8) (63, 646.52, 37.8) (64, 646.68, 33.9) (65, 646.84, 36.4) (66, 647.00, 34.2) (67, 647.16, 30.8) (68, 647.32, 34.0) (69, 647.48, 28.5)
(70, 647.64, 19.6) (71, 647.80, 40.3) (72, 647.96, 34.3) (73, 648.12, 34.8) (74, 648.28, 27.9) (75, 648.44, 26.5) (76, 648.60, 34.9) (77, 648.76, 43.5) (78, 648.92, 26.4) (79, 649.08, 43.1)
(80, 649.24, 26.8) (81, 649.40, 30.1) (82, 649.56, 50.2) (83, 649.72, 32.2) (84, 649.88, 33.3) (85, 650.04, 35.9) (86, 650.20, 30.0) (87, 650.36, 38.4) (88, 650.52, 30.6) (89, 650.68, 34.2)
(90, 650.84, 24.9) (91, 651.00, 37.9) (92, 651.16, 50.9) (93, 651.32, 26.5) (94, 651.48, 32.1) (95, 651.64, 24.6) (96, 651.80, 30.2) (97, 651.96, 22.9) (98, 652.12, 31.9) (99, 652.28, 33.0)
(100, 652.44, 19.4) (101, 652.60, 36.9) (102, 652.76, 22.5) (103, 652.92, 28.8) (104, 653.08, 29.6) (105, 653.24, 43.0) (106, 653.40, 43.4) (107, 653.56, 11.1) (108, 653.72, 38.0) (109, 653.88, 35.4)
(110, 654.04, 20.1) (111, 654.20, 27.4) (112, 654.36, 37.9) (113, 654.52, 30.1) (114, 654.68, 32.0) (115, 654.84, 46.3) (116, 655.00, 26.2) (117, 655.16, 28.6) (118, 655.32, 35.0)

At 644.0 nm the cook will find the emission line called H-beta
